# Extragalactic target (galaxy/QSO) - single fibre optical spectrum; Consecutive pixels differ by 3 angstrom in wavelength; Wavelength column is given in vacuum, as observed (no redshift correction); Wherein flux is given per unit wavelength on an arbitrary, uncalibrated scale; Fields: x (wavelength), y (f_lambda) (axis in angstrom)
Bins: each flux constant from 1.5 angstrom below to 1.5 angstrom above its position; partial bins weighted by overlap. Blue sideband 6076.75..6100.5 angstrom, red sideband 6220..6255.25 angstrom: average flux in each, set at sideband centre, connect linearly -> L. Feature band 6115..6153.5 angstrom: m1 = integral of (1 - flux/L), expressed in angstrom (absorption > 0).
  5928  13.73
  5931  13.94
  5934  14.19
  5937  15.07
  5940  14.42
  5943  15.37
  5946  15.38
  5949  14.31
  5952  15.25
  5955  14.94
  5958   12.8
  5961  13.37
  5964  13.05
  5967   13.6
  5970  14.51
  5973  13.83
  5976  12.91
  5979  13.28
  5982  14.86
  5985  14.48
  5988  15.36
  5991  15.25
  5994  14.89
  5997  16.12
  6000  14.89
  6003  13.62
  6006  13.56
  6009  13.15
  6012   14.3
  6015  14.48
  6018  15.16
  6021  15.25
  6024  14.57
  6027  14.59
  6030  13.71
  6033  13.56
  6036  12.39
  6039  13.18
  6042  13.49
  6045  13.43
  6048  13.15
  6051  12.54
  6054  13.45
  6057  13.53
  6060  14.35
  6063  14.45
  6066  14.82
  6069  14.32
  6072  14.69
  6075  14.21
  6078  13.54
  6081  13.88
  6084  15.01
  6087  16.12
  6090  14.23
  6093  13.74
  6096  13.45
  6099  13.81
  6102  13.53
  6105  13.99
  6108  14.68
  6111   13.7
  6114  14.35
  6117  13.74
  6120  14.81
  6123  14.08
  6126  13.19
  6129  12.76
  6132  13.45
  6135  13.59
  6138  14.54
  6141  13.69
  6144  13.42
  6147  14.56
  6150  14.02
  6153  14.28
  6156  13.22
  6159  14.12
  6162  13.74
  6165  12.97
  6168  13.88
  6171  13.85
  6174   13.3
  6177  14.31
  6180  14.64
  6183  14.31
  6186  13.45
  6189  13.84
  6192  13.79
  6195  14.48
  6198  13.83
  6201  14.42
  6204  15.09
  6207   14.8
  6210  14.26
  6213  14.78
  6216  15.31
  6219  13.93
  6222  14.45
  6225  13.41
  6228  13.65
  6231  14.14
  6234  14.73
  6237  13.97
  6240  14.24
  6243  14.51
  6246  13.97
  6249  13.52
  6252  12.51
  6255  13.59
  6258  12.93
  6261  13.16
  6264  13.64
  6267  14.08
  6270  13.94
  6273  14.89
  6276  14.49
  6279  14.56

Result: 0.8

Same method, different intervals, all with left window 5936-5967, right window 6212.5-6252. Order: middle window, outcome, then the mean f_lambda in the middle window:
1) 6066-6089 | -0.5 angstrom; 14.6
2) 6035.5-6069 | 1.6 angstrom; 13.6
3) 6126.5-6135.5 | 0.6 angstrom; 13.2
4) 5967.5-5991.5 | 0.1 angstrom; 14.2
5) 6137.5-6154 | 0.2 angstrom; 14.1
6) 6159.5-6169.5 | 0.4 angstrom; 13.6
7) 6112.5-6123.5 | 0.0 angstrom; 14.3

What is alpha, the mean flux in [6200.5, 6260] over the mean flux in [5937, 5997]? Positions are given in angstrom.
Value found 0.98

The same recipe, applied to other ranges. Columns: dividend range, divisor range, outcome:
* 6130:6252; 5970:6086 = 0.99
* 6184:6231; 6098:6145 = 1.03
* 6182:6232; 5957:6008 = 1.01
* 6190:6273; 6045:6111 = 1.00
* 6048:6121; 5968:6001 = 0.97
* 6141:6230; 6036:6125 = 1.01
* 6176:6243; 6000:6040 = 1.02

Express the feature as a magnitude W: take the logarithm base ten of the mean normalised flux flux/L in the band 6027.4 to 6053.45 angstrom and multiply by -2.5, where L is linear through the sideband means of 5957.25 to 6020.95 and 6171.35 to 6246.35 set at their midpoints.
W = 0.08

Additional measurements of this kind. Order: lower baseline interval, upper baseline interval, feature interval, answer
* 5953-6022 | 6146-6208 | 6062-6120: -0.01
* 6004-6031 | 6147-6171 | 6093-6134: 0.01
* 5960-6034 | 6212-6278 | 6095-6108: 0.03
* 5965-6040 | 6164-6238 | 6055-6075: -0.01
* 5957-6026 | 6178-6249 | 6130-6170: 0.03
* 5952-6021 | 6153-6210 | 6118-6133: 0.03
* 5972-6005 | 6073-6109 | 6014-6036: 0.00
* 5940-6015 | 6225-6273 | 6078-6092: -0.04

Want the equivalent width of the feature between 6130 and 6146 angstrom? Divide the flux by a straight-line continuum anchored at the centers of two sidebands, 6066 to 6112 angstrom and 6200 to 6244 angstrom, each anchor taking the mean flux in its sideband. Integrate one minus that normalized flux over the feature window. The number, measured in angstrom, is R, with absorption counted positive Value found 0.6 angstrom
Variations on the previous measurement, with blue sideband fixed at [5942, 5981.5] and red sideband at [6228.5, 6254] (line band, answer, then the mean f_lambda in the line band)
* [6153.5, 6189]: 0.4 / 13.8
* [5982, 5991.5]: -0.6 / 15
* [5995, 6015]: -0.4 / 14.3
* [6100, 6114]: 0.0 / 14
